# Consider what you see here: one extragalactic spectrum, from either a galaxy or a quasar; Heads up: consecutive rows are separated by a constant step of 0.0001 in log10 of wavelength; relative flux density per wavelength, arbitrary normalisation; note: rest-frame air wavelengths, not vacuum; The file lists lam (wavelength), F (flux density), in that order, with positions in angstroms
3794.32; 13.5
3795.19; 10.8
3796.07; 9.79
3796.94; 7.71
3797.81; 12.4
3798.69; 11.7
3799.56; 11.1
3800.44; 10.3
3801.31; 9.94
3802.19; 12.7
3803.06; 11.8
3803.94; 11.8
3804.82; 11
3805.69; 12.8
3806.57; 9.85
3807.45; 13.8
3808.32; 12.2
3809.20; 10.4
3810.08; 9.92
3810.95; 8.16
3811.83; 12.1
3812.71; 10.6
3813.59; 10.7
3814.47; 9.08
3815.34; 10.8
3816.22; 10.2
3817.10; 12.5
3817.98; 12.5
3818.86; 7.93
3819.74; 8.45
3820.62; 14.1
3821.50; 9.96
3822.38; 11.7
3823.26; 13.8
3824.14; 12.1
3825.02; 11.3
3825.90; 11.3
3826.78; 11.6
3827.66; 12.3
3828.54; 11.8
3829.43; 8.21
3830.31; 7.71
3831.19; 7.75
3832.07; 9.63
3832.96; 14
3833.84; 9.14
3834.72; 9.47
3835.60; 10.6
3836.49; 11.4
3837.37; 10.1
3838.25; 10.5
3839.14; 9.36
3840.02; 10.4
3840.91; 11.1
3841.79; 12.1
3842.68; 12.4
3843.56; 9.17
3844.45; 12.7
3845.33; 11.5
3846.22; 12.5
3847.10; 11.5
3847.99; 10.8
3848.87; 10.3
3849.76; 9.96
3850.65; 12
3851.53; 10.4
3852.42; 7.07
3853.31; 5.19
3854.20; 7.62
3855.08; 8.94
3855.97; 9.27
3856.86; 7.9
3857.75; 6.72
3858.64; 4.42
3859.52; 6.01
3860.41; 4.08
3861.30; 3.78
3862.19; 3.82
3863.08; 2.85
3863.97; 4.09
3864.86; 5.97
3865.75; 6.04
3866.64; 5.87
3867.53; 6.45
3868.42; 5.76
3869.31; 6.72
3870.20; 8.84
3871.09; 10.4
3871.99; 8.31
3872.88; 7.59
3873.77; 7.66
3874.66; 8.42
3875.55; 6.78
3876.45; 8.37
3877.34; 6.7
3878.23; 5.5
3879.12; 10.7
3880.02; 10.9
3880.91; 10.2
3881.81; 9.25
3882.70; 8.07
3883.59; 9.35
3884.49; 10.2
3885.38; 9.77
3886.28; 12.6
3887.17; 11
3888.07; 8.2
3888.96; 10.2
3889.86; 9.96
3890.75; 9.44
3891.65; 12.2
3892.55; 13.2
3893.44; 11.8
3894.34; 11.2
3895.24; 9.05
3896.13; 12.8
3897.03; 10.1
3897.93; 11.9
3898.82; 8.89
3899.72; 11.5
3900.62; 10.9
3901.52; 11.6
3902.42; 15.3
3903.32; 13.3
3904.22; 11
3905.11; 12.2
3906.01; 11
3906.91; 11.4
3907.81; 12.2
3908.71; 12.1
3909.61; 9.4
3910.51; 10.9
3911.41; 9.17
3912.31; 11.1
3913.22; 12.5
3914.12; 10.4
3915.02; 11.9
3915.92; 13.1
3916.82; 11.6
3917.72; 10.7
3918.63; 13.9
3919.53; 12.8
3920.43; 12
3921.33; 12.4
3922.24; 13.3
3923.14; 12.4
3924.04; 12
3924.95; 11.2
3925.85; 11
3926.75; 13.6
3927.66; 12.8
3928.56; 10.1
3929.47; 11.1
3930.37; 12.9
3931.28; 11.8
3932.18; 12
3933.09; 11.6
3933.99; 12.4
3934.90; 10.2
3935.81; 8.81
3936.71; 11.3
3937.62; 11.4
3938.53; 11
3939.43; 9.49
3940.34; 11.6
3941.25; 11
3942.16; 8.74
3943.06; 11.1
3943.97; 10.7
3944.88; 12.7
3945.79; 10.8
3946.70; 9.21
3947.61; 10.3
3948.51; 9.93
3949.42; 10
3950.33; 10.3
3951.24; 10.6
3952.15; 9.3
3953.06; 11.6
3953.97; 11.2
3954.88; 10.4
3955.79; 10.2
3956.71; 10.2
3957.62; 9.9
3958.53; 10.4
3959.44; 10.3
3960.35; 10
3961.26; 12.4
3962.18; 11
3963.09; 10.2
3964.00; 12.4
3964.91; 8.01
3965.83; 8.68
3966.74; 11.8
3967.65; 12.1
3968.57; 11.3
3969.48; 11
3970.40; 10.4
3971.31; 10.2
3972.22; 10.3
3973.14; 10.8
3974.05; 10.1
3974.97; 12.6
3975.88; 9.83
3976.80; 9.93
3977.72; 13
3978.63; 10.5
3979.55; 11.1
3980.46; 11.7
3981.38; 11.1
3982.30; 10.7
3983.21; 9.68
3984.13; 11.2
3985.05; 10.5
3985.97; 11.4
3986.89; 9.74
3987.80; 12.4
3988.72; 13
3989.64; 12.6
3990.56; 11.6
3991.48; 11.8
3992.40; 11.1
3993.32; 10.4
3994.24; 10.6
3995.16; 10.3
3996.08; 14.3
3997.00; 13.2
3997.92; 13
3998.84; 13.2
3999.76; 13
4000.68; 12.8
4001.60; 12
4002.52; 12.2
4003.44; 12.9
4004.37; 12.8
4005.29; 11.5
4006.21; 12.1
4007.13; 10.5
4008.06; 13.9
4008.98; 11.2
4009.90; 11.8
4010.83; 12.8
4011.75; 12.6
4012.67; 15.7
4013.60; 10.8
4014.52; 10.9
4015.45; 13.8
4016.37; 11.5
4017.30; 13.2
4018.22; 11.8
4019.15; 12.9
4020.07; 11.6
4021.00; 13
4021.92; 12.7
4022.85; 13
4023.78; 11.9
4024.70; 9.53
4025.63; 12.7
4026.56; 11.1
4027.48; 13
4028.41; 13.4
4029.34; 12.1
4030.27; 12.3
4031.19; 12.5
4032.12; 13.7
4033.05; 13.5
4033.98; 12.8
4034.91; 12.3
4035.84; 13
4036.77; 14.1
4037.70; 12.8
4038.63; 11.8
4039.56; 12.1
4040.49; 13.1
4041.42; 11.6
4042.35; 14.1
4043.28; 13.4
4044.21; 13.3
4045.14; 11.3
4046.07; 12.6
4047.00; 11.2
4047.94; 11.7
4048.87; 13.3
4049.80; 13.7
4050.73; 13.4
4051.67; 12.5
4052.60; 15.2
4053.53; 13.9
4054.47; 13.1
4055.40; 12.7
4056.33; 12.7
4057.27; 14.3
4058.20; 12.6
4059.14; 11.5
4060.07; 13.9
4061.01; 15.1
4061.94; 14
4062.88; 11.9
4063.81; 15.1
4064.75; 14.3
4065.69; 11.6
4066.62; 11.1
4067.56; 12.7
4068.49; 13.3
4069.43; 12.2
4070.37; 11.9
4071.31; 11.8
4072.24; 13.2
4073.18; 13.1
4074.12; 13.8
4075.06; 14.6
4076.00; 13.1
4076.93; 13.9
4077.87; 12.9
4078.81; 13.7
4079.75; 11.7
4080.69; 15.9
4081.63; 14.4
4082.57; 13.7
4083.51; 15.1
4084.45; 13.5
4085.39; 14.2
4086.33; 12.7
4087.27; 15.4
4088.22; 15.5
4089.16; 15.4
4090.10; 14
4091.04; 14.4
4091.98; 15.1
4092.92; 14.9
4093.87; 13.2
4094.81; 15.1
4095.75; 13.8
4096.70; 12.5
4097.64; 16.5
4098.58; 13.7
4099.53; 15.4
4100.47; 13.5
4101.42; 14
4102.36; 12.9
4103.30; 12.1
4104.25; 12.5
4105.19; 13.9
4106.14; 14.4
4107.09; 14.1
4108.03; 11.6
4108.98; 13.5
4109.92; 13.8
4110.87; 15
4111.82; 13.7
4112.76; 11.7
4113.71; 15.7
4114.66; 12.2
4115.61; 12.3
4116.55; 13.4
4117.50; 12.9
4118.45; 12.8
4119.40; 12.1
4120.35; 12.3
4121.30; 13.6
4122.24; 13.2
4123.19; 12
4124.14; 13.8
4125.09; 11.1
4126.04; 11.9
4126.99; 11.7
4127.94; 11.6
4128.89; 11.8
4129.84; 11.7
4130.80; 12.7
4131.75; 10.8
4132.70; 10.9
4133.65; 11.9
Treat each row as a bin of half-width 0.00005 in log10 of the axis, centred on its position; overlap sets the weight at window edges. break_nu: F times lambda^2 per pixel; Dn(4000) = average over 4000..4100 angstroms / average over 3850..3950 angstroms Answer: 1.42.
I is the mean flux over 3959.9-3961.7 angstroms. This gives 11.2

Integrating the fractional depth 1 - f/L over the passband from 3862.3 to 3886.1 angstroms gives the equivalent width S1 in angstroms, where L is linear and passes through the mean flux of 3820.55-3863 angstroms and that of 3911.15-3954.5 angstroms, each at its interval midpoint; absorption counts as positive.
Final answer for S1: 5.90 angstroms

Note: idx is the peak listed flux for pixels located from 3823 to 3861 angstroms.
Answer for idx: 14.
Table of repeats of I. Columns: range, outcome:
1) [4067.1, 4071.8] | 12.4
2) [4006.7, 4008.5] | 12.2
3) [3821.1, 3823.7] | 11.9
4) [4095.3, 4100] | 14.4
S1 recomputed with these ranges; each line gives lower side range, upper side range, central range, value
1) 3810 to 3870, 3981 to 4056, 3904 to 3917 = -0.99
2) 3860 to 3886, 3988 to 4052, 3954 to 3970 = -0.29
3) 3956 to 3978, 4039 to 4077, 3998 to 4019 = -1.23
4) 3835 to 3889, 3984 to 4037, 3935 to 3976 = 1.26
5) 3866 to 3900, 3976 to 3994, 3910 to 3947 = -4.66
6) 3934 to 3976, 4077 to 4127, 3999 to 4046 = -2.05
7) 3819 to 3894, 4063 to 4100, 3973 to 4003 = 0.86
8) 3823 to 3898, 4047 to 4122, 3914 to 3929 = -2.46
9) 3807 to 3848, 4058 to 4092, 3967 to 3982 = 1.77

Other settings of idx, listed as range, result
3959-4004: 14.3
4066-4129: 16.5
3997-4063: 15.7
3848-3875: 12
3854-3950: 15.3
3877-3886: 10.9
